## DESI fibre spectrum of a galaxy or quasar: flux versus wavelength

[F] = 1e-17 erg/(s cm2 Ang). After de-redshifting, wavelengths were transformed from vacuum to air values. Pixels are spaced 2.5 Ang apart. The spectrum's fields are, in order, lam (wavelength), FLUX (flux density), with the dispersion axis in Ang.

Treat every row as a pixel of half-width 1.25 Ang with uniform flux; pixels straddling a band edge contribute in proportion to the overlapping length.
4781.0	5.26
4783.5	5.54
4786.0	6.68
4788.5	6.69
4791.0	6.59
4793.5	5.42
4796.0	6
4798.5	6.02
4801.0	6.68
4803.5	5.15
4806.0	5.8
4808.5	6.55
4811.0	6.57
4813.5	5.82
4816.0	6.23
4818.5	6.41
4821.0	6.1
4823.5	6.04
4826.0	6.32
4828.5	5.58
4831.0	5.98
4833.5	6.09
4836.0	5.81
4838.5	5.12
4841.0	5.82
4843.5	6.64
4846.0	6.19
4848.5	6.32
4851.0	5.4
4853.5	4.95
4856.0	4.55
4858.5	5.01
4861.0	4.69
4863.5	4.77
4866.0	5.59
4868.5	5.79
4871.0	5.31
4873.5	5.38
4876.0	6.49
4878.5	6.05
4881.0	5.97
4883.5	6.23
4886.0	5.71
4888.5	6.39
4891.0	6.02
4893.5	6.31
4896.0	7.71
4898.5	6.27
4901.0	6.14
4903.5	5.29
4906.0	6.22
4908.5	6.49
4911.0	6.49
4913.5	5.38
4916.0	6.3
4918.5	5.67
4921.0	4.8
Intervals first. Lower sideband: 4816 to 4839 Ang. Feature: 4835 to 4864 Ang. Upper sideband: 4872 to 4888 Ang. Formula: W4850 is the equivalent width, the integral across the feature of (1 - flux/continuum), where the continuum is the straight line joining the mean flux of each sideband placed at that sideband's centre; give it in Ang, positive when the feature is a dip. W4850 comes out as 2.6 Ang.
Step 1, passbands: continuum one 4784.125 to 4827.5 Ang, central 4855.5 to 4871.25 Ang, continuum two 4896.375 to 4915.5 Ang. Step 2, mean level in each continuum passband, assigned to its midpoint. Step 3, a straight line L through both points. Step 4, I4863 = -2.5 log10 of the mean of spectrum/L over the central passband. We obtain 0.199 mag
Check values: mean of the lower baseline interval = 6.17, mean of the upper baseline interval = 6.13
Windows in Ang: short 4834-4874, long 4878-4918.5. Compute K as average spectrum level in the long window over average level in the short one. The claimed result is 1.1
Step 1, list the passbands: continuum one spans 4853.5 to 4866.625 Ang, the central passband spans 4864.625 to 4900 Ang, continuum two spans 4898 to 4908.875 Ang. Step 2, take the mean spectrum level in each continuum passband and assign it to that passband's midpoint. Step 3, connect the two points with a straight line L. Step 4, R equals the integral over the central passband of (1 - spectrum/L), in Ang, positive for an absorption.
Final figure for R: -3.9 Ang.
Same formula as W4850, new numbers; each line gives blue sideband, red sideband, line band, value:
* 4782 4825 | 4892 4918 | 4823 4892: 5.3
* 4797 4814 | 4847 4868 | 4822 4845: -1.4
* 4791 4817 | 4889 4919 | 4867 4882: 0.8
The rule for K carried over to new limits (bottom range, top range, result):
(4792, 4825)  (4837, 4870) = 0.90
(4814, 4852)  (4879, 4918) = 1.03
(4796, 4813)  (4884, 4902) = 1.04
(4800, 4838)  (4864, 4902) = 1.00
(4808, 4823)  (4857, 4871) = 0.83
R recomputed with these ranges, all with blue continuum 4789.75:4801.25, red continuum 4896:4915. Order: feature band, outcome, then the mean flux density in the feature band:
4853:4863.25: 2.24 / 4.79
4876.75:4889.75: 0.12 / 6.09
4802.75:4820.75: 0.00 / 6.1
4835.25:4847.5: 0.38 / 5.93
